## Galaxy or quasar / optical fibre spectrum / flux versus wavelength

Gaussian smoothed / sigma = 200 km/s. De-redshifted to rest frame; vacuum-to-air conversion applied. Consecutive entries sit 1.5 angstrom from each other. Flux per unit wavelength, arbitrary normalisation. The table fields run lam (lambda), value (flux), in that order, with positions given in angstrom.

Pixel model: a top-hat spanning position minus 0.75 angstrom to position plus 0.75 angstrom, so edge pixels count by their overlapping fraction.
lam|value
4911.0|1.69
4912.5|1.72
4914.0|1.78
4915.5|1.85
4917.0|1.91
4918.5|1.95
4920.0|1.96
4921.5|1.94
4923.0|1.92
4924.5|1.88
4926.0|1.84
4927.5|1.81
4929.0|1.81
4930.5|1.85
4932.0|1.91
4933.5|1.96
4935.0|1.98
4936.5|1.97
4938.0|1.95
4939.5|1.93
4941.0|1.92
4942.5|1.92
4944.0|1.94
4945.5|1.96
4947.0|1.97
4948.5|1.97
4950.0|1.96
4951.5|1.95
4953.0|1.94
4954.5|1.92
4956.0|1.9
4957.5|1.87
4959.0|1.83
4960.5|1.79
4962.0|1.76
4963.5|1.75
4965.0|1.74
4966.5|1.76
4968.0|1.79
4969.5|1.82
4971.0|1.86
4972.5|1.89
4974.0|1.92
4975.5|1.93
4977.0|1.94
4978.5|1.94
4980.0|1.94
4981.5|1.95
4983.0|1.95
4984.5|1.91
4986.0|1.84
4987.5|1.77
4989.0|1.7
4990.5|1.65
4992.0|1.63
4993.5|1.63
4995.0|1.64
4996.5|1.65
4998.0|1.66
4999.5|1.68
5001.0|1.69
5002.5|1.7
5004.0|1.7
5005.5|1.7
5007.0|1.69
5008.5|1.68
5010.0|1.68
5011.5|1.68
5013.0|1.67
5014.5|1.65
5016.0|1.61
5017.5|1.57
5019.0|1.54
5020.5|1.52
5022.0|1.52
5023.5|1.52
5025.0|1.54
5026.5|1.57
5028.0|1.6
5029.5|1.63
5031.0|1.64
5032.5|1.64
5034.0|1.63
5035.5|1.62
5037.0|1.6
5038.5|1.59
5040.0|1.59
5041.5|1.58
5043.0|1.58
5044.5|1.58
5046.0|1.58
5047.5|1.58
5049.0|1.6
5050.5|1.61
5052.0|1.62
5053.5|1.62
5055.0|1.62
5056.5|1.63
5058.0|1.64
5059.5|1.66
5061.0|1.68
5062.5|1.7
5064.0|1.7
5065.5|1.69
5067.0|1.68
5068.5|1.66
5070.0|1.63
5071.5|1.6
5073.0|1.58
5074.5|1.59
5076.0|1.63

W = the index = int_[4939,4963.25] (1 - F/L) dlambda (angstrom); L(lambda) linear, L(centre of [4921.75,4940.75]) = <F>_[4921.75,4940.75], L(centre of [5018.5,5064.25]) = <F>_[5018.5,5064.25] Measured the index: -0.7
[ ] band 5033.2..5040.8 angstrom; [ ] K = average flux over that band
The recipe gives 1.61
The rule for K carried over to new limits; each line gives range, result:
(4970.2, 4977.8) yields 1.91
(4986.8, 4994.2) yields 1.68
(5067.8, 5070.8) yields 1.64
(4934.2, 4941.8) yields 1.95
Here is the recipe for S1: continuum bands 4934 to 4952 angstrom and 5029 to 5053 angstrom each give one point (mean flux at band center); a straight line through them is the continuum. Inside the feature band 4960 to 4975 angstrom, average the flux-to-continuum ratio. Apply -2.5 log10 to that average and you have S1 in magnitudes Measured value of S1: 0.03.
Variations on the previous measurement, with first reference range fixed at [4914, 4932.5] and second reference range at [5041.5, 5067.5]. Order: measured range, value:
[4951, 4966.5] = -0.01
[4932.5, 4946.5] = -0.06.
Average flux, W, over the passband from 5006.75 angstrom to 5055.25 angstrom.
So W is 1.6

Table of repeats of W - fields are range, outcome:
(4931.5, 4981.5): 1.9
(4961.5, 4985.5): 1.87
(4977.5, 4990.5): 1.86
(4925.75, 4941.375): 1.9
